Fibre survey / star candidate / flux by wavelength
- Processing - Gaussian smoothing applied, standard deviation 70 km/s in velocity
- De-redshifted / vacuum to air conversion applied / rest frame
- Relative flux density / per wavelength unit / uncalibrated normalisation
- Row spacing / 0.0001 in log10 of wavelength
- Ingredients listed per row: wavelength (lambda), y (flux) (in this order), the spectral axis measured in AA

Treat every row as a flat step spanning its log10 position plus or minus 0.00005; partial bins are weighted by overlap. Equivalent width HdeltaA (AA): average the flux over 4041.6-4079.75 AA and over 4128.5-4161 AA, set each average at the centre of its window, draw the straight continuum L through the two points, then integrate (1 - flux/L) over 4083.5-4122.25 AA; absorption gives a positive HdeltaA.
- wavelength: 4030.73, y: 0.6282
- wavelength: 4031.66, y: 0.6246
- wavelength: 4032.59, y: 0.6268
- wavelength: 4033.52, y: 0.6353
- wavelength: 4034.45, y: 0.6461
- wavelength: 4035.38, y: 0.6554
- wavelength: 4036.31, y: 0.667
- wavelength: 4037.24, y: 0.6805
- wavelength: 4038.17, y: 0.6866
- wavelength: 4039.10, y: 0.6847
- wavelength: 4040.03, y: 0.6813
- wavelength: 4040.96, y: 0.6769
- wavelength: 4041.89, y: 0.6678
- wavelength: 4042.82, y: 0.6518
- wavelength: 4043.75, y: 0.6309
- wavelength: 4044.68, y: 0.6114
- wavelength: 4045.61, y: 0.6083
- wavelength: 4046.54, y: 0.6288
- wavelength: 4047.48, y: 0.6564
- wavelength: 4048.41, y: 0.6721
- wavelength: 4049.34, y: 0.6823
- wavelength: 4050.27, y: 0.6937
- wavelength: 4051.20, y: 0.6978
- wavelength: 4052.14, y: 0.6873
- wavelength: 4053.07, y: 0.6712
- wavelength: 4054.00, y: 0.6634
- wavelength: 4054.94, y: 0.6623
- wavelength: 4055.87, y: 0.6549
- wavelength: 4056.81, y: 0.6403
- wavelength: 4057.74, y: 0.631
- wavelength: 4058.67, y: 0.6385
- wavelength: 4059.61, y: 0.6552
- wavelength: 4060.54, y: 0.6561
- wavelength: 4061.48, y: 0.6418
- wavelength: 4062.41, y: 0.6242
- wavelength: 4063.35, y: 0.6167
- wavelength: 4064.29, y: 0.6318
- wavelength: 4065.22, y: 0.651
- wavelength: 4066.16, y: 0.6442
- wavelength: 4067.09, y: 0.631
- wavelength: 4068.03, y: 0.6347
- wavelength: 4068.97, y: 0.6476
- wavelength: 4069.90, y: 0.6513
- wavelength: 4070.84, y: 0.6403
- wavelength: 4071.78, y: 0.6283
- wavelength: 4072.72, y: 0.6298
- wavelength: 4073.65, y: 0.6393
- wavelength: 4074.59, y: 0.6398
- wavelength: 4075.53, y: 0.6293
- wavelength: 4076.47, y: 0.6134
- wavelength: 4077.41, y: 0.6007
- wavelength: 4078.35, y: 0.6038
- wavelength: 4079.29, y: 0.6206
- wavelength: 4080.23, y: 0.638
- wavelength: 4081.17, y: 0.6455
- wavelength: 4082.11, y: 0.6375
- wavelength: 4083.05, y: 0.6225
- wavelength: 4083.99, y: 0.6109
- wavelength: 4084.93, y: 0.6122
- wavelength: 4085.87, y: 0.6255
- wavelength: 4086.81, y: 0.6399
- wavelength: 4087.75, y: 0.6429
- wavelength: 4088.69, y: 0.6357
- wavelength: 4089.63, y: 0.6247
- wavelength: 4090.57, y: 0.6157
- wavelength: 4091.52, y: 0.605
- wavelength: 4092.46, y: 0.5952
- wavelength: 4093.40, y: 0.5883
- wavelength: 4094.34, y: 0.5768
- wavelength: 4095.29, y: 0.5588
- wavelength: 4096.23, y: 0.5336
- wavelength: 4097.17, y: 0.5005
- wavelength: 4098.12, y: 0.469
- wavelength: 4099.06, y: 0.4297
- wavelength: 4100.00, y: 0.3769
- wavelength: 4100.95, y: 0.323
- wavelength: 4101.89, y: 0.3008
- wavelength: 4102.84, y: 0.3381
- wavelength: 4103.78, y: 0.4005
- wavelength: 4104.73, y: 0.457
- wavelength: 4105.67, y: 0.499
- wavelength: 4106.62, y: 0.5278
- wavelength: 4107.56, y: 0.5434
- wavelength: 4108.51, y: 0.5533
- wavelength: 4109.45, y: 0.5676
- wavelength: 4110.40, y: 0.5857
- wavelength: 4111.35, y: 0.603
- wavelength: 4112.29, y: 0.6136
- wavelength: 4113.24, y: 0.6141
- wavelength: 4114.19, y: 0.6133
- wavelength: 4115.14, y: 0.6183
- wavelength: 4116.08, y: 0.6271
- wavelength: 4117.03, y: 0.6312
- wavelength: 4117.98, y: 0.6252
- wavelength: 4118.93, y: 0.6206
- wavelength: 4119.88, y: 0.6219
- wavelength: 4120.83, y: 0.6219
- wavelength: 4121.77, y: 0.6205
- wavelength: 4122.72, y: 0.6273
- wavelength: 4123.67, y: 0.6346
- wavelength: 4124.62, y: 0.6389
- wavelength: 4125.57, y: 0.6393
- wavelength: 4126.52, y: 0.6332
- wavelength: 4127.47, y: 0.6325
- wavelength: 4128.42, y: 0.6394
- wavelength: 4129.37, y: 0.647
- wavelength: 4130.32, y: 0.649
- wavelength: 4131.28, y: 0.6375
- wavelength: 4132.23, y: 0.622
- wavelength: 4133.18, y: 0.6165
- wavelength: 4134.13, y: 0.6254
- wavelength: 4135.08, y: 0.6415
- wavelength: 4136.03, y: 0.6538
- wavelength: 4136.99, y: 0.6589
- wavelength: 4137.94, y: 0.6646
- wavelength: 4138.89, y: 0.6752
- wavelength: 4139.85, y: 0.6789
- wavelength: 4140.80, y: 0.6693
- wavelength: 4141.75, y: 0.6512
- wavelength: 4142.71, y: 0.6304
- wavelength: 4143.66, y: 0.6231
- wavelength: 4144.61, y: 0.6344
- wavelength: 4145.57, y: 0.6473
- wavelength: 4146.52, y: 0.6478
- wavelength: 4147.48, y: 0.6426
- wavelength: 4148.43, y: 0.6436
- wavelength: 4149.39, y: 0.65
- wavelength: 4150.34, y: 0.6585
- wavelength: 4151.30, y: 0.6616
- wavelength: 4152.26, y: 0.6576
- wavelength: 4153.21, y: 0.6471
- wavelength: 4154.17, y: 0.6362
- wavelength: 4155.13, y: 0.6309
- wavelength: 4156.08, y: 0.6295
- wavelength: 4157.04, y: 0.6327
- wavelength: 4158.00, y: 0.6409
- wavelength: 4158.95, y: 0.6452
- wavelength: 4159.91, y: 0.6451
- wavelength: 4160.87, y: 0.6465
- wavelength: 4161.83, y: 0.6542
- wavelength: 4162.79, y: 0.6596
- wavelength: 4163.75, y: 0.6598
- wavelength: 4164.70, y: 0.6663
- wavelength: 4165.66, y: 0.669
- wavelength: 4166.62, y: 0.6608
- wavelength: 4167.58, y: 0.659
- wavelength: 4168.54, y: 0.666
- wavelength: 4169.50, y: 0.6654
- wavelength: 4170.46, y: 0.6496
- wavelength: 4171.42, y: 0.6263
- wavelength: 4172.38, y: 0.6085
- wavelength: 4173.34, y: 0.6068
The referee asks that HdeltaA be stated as 5.35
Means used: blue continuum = 0.643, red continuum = 0.645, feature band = 0.555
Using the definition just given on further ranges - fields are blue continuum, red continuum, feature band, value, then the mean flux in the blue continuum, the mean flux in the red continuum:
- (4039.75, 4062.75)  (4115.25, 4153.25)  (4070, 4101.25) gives 2.9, 0.656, 0.641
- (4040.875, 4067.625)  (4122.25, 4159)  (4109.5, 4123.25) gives 0.6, 0.651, 0.643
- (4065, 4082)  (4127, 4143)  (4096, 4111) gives 4.1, 0.632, 0.647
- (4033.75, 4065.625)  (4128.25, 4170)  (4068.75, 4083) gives 0.5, 0.656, 0.649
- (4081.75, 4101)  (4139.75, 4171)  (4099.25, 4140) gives 1.6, 0.568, 0.65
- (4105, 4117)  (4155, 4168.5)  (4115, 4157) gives -1.7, 0.581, 0.651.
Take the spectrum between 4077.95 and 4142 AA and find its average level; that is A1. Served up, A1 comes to 0.589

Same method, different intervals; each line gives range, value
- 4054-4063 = 0.645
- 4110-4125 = 0.62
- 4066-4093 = 0.628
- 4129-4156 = 0.646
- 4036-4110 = 0.604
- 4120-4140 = 0.64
